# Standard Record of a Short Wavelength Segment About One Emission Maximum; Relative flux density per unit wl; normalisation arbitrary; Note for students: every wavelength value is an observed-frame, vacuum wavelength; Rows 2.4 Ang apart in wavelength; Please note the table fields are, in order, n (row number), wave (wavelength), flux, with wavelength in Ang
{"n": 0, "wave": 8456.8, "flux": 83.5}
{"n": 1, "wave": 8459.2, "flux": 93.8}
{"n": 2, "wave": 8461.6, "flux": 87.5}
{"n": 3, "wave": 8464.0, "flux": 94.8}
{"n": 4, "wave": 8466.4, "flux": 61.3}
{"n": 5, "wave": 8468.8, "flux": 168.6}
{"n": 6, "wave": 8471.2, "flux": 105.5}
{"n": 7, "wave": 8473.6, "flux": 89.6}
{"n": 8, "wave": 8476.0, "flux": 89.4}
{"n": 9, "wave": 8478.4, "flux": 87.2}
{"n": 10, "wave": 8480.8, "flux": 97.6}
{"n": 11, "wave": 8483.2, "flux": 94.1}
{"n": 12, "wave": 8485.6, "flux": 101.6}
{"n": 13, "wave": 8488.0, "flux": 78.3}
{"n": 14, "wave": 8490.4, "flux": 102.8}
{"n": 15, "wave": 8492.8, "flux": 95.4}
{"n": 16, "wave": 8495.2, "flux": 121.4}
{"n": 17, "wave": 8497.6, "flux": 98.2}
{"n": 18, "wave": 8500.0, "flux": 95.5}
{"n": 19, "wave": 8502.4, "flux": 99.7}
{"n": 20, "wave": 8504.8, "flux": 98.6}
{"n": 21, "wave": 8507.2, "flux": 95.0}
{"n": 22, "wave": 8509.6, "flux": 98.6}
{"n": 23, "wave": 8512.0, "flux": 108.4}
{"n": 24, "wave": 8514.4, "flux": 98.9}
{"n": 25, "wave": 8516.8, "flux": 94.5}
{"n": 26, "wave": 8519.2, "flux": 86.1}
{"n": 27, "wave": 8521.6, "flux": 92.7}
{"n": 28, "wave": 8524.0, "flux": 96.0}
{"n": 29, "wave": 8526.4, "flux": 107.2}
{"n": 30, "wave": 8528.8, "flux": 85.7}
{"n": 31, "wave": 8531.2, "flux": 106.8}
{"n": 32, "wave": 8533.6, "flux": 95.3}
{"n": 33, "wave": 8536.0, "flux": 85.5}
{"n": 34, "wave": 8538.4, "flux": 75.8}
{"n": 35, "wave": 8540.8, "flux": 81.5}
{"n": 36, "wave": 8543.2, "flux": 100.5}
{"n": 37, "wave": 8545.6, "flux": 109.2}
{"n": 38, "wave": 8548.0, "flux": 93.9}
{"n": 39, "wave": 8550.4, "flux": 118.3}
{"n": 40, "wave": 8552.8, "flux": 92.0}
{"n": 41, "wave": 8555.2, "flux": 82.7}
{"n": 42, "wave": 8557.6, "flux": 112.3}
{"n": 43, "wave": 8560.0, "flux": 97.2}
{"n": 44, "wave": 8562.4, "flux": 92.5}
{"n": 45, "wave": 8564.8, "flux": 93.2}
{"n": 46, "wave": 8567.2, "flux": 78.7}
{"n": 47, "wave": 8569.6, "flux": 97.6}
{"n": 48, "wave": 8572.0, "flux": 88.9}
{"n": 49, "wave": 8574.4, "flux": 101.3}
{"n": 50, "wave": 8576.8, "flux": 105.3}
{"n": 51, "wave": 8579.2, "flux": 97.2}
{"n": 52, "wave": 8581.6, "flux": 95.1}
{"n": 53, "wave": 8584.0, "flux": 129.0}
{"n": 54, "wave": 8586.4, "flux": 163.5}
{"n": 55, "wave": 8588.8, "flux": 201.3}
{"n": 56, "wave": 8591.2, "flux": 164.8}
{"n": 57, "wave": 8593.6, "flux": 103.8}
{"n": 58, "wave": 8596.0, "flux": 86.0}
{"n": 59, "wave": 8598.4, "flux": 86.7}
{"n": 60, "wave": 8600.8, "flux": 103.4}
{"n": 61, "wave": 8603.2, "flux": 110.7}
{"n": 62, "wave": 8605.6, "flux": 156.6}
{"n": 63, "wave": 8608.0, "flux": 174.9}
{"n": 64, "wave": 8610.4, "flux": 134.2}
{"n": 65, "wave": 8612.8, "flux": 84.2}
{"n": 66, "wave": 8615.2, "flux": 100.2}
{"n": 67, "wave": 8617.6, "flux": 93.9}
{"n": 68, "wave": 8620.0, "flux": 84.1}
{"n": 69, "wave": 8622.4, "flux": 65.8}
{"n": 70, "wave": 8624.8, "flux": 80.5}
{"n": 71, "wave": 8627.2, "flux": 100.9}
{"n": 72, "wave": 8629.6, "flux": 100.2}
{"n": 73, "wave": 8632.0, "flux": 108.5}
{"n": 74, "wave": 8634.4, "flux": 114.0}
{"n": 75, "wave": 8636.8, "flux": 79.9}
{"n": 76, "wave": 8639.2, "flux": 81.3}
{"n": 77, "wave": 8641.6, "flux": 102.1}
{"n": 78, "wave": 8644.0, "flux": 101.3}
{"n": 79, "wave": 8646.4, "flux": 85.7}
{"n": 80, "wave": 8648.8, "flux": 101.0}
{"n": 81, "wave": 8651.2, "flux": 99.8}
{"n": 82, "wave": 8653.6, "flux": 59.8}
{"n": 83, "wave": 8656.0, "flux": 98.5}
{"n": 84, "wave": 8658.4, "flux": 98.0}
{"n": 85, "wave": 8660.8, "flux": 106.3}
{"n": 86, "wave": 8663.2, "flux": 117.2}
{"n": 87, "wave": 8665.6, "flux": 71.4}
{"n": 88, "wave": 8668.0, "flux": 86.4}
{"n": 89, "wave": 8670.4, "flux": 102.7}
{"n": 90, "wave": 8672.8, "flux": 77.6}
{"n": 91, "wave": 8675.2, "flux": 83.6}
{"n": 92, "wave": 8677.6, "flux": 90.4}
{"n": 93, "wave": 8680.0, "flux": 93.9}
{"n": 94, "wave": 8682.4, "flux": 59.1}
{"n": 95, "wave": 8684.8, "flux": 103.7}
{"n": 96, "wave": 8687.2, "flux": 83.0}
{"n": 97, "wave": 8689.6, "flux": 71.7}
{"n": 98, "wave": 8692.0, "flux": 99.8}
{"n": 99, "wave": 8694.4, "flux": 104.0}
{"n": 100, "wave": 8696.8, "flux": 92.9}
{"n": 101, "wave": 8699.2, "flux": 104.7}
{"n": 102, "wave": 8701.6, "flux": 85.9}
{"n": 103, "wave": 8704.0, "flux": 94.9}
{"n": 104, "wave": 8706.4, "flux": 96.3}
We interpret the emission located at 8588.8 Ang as [S II]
